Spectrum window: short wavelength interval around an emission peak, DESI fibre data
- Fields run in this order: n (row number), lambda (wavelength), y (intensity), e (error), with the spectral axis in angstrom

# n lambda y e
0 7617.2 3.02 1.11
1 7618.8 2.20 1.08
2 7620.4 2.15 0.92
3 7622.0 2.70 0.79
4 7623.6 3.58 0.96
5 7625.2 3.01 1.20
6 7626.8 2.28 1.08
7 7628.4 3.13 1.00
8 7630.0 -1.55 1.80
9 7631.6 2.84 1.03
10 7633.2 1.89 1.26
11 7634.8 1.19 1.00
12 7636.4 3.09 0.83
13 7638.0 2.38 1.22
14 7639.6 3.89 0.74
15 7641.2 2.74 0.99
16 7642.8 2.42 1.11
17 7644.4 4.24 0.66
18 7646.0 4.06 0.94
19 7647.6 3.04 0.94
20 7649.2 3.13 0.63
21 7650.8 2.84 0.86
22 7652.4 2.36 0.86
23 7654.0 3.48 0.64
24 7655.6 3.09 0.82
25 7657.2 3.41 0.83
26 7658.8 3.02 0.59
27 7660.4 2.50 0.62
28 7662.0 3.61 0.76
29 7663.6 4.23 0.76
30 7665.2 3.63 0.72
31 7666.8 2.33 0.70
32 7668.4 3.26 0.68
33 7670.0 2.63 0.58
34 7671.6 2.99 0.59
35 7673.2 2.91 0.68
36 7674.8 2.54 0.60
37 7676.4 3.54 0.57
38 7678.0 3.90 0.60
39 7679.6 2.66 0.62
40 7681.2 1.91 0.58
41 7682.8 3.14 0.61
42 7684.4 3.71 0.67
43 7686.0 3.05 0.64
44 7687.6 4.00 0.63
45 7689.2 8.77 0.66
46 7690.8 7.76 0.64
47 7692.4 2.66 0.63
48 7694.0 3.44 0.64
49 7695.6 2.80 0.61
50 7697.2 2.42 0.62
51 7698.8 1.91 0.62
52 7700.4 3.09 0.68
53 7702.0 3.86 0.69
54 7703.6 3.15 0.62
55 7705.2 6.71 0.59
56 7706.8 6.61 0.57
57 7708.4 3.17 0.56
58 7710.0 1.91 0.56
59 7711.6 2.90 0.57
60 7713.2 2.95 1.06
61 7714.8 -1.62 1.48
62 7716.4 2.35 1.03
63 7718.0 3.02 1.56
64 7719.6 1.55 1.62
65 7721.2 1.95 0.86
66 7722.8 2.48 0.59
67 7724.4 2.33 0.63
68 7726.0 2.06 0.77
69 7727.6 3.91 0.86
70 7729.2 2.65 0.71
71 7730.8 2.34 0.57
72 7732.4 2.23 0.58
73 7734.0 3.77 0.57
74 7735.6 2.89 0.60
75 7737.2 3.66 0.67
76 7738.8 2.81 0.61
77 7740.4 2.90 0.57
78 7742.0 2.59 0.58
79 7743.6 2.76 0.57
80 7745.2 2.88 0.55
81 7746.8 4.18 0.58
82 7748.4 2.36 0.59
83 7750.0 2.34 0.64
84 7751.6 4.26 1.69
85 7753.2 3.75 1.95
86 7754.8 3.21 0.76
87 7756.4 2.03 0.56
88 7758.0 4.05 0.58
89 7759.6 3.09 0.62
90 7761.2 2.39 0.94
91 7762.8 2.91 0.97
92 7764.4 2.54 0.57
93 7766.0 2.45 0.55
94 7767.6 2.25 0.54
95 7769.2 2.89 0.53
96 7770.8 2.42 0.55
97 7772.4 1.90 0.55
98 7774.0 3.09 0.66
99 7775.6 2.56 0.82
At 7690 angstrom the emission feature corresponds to [S II] 6716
